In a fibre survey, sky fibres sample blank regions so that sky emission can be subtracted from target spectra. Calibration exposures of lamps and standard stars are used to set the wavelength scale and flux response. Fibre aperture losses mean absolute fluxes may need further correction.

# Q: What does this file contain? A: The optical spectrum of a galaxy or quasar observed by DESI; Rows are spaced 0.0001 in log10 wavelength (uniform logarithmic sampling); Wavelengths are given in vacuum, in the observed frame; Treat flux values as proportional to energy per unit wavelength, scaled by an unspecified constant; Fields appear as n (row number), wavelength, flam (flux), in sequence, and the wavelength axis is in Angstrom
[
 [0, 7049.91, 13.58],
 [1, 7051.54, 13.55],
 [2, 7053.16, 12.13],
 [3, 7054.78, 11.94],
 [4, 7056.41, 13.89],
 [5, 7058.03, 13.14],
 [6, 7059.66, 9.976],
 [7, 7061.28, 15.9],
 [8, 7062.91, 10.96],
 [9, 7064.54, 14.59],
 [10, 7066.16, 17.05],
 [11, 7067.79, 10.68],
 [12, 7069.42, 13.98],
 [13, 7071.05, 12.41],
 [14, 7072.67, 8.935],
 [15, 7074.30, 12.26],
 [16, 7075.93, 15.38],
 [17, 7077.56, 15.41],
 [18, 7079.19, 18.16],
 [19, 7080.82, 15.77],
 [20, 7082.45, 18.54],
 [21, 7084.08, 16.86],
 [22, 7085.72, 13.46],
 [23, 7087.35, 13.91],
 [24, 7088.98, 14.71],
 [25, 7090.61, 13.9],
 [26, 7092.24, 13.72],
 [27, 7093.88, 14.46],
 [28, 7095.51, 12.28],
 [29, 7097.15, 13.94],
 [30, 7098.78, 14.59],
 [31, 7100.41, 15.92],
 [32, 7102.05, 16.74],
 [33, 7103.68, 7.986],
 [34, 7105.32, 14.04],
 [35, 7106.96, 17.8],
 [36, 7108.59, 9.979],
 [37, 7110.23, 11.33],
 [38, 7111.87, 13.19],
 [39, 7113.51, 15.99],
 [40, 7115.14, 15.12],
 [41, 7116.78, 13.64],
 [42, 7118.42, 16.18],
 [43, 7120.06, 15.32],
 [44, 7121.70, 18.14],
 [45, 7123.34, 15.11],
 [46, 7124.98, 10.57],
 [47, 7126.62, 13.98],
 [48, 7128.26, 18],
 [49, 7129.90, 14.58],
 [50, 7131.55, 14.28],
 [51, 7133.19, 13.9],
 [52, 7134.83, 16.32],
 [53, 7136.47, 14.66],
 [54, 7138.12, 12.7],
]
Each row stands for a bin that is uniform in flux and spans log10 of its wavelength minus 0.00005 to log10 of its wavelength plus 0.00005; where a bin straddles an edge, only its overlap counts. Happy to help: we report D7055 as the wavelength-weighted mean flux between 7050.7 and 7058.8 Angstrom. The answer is 12.9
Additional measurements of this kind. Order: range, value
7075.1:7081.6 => 16.2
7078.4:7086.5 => 16.6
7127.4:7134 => 15.2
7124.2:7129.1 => 14.2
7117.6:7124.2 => 16.2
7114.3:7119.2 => 15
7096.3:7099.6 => 14.3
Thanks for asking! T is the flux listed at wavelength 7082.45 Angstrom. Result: 18.54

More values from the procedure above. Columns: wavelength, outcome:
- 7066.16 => 17.05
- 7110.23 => 11.33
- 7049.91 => 13.58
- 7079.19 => 18.16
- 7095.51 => 12.28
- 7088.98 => 14.71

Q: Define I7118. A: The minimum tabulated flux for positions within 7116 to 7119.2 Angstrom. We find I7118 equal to 13.64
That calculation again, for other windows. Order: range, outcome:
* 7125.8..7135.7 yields 13.9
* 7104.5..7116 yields 9.979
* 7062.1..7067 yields 10.96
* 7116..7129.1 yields 10.57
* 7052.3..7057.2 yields 11.94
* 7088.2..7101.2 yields 12.28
